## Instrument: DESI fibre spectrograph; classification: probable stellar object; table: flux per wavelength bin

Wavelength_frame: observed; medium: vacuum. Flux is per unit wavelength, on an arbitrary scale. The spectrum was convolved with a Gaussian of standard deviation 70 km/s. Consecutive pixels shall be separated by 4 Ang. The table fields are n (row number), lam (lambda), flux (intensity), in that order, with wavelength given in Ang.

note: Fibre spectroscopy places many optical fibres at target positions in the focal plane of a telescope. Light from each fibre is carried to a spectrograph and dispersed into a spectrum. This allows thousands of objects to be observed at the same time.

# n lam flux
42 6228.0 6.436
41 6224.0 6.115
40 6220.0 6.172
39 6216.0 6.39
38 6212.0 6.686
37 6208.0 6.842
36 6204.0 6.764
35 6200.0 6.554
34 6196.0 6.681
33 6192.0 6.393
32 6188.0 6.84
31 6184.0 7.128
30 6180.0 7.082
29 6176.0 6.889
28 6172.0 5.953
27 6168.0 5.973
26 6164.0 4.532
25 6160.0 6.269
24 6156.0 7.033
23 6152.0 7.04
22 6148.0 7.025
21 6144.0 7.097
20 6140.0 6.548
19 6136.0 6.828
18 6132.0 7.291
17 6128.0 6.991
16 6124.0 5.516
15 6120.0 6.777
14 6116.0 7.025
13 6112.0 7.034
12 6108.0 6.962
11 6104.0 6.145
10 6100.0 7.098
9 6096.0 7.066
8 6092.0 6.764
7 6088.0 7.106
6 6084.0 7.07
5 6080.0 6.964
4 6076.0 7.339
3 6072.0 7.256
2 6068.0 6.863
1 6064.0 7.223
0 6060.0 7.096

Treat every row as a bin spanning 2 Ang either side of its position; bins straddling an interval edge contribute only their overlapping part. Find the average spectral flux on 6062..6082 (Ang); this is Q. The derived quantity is 7.13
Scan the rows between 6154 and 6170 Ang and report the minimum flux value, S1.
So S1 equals 4.532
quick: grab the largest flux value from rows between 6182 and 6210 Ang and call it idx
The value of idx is 7.128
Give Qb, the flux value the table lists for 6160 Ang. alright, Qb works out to 6.269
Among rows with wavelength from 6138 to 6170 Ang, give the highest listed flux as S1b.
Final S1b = 7.097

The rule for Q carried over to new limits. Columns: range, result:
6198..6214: 6.71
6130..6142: 6.89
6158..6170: 5.59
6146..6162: 6.84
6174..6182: 6.99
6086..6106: 6.84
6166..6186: 6.6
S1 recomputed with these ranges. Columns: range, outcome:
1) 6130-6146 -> 6.548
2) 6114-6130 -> 5.516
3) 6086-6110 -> 6.145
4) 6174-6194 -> 6.393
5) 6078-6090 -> 6.964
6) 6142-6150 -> 7.025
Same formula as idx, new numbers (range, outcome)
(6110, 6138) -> 7.291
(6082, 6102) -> 7.106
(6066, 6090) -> 7.339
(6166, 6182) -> 7.082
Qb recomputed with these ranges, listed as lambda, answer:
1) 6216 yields 6.39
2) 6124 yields 5.516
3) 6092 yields 6.764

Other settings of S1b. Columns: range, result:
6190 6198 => 6.681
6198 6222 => 6.842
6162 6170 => 5.973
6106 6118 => 7.034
